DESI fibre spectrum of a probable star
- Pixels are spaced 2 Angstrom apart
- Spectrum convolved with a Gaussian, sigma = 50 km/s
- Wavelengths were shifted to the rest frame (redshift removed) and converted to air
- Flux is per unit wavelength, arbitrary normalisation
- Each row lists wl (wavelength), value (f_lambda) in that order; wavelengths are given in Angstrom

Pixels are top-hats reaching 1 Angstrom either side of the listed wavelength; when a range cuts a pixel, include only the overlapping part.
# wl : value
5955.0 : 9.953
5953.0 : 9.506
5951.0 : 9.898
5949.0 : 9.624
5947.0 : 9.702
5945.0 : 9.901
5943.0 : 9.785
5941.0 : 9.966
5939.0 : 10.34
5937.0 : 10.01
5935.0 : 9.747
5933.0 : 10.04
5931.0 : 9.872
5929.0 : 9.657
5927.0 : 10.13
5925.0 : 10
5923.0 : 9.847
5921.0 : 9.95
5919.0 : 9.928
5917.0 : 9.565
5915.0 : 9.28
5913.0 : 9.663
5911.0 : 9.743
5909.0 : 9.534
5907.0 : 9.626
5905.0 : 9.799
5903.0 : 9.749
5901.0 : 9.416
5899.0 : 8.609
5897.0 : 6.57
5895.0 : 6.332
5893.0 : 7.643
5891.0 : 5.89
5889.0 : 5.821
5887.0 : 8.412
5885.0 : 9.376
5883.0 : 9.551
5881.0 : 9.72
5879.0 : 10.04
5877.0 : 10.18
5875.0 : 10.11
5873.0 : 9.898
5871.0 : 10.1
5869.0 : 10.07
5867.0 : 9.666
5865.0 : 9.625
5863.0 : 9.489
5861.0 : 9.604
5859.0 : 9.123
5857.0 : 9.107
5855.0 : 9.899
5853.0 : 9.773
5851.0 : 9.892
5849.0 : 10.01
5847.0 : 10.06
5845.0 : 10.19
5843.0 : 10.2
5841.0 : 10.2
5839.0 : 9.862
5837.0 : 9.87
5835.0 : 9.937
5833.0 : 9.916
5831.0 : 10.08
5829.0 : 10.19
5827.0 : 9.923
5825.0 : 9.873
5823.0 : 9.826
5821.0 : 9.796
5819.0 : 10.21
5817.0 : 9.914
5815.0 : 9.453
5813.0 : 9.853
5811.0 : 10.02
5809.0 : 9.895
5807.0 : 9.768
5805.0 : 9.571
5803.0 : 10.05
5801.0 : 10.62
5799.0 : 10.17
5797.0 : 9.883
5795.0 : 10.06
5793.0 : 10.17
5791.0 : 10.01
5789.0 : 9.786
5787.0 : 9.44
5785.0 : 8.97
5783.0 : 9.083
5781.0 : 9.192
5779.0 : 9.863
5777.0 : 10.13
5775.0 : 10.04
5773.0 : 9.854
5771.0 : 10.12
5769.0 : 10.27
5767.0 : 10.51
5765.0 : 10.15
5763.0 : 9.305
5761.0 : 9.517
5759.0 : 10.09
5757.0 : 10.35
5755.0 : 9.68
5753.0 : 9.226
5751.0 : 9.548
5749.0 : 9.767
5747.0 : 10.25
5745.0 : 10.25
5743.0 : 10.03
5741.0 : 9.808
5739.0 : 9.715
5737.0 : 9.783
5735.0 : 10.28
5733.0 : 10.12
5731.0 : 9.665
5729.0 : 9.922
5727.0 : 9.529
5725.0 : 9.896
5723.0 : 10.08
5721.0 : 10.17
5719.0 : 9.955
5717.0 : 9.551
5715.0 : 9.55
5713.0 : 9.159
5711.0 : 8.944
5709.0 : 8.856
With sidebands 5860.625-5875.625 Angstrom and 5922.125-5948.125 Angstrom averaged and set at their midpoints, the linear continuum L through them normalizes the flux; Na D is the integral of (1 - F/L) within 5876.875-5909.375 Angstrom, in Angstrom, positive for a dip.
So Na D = 4.3 Angstrom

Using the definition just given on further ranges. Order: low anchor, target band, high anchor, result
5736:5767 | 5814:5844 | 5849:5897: -1.92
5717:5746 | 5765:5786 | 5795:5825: 0.24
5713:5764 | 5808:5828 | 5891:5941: -0.58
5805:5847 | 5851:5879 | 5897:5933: 0.09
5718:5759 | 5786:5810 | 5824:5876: -0.16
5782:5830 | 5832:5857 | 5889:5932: -1.06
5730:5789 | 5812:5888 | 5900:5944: -0.02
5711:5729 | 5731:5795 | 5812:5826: -0.55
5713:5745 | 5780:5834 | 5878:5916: -3.11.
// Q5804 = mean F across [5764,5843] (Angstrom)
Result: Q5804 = 9.91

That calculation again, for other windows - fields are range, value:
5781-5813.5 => 9.81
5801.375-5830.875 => 9.9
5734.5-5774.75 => 9.92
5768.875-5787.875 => 9.67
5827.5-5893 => 9.53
